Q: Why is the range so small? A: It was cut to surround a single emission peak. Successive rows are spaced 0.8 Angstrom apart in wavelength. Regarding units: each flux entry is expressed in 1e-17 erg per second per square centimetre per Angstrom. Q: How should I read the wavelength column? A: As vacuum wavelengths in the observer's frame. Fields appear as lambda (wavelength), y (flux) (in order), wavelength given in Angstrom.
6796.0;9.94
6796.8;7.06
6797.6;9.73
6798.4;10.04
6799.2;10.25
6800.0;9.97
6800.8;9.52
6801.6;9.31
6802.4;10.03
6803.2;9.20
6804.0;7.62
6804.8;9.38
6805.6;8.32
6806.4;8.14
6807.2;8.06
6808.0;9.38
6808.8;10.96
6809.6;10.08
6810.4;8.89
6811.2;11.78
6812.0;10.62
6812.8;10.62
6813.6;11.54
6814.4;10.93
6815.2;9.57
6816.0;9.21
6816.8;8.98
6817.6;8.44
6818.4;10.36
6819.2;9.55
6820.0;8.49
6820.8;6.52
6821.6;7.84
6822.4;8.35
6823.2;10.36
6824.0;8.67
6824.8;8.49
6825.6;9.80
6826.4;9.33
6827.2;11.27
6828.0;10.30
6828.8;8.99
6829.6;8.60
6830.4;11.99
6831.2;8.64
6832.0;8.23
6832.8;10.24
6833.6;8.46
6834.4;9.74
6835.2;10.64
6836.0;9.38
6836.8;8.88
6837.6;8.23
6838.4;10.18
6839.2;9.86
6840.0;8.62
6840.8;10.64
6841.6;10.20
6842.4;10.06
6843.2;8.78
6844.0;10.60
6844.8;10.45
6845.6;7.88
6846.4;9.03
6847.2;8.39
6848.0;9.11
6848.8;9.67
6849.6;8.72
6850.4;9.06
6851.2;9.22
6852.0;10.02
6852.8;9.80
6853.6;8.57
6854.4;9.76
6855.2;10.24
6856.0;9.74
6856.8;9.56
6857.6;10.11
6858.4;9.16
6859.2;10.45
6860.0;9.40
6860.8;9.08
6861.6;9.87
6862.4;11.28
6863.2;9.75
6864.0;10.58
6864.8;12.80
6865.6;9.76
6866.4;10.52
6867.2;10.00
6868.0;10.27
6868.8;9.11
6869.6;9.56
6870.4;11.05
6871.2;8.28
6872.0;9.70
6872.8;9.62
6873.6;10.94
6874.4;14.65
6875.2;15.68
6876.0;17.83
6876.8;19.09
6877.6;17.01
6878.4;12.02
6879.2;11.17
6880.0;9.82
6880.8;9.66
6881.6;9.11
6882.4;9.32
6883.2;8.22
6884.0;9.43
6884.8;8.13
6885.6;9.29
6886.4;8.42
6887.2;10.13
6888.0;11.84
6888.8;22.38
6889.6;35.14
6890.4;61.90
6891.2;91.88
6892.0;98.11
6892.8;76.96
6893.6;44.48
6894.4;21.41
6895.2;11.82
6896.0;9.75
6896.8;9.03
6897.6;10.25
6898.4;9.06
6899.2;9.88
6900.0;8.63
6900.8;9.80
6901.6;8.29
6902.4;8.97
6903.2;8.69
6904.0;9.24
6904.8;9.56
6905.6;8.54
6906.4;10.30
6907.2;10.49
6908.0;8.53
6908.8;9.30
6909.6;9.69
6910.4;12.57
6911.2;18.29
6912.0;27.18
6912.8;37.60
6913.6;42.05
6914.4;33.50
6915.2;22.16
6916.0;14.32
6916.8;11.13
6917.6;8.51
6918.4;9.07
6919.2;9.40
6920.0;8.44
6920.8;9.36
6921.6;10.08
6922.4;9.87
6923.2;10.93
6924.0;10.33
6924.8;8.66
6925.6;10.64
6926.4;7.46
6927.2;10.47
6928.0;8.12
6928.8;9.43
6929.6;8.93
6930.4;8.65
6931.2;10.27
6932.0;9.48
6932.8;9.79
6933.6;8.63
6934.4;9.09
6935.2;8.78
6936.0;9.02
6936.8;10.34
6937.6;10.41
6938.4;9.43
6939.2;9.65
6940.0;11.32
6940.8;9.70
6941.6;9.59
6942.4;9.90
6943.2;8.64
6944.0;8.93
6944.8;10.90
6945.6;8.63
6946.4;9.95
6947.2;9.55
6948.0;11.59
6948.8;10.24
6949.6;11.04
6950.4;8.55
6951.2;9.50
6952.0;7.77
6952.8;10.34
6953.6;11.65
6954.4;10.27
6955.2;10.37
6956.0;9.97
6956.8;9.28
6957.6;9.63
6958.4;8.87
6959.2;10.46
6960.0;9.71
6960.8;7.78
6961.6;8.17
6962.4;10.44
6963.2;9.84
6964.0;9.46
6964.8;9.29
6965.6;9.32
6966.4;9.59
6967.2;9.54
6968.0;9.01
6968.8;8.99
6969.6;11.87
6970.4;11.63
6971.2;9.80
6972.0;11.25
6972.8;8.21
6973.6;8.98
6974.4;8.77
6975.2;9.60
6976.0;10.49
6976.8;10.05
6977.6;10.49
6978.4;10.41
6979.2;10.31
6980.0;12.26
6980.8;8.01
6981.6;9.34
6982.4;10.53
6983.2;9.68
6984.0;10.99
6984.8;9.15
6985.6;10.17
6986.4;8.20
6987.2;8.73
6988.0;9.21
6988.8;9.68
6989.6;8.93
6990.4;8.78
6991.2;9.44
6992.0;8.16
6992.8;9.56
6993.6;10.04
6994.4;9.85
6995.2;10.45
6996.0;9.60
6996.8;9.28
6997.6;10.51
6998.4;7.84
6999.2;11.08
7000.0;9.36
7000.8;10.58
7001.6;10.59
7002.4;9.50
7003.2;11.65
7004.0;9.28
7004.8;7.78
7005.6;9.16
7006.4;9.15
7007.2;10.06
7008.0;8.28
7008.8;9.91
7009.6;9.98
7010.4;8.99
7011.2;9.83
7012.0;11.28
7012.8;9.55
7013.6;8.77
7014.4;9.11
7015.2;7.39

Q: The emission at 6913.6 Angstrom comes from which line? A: [N II]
